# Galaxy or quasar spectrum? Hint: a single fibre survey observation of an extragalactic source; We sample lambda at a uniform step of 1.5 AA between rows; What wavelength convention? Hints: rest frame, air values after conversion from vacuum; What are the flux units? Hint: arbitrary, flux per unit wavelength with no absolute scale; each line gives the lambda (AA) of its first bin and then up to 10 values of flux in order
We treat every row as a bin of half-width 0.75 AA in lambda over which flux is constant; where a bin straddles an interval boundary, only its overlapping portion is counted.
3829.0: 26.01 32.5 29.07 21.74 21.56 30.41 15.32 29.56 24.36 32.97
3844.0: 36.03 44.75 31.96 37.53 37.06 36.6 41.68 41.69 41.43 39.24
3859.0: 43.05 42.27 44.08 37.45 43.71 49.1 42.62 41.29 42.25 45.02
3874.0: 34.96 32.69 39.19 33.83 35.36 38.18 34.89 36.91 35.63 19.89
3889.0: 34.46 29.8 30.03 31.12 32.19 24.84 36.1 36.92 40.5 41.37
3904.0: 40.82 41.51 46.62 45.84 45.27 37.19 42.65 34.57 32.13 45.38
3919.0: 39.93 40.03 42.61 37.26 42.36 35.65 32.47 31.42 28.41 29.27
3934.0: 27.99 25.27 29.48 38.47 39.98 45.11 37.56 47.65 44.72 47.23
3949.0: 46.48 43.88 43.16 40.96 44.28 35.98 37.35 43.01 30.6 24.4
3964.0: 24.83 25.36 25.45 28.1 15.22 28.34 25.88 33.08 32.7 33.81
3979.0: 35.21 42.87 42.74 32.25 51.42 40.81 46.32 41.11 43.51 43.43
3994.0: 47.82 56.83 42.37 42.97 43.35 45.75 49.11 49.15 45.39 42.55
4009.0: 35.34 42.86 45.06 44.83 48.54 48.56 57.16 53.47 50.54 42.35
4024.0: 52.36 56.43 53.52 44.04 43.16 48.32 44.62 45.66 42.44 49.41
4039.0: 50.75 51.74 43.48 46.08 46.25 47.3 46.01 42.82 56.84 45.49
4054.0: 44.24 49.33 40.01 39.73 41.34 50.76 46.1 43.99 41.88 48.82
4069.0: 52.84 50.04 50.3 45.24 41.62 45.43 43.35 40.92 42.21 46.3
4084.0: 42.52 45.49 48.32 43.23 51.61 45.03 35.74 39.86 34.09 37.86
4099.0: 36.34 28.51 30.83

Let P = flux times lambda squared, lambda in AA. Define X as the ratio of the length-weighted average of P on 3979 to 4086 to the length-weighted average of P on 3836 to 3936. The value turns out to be 1.35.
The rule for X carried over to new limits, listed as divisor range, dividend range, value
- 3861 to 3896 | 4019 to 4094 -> 1.38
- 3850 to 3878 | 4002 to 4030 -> 1.26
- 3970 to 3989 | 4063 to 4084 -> 1.31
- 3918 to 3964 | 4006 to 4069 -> 1.30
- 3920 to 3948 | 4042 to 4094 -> 1.32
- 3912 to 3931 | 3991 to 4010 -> 1.25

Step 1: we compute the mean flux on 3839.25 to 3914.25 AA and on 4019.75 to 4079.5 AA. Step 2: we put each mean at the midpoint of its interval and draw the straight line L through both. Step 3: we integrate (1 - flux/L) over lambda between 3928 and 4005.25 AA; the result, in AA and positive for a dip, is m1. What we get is 8.5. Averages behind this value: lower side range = 37.7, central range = 37.8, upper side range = 46.8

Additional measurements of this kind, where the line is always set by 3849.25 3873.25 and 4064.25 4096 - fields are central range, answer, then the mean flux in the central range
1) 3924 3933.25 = 2.0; 33.4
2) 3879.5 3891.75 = 2.7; 33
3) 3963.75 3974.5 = 4.5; 25.3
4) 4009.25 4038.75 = -2.6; 47.9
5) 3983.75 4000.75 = -0.6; 45.1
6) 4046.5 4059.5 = -0.4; 45.6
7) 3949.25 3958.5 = 0.4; 41.3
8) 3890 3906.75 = 2.7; 35.4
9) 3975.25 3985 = 1.3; 37.7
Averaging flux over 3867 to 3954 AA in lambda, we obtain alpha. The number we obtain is 37.6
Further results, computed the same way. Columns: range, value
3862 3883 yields 39.7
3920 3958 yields 38.3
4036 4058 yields 46.9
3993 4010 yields 45.4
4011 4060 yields 47.4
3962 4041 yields 42.2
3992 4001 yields 46.2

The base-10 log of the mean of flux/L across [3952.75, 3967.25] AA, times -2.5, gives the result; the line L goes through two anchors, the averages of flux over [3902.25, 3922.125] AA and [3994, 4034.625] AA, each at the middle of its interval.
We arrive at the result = 0.29 mag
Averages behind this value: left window 41.1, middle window 33.5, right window 47.2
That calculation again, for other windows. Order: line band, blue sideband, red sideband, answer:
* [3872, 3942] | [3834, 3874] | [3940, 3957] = 0.13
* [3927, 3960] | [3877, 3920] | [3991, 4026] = 0.08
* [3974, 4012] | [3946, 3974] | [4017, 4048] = -0.05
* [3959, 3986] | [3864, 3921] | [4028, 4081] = 0.29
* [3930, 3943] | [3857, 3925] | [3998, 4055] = 0.24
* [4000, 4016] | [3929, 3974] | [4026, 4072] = -0.08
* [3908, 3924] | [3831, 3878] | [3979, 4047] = 0.00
